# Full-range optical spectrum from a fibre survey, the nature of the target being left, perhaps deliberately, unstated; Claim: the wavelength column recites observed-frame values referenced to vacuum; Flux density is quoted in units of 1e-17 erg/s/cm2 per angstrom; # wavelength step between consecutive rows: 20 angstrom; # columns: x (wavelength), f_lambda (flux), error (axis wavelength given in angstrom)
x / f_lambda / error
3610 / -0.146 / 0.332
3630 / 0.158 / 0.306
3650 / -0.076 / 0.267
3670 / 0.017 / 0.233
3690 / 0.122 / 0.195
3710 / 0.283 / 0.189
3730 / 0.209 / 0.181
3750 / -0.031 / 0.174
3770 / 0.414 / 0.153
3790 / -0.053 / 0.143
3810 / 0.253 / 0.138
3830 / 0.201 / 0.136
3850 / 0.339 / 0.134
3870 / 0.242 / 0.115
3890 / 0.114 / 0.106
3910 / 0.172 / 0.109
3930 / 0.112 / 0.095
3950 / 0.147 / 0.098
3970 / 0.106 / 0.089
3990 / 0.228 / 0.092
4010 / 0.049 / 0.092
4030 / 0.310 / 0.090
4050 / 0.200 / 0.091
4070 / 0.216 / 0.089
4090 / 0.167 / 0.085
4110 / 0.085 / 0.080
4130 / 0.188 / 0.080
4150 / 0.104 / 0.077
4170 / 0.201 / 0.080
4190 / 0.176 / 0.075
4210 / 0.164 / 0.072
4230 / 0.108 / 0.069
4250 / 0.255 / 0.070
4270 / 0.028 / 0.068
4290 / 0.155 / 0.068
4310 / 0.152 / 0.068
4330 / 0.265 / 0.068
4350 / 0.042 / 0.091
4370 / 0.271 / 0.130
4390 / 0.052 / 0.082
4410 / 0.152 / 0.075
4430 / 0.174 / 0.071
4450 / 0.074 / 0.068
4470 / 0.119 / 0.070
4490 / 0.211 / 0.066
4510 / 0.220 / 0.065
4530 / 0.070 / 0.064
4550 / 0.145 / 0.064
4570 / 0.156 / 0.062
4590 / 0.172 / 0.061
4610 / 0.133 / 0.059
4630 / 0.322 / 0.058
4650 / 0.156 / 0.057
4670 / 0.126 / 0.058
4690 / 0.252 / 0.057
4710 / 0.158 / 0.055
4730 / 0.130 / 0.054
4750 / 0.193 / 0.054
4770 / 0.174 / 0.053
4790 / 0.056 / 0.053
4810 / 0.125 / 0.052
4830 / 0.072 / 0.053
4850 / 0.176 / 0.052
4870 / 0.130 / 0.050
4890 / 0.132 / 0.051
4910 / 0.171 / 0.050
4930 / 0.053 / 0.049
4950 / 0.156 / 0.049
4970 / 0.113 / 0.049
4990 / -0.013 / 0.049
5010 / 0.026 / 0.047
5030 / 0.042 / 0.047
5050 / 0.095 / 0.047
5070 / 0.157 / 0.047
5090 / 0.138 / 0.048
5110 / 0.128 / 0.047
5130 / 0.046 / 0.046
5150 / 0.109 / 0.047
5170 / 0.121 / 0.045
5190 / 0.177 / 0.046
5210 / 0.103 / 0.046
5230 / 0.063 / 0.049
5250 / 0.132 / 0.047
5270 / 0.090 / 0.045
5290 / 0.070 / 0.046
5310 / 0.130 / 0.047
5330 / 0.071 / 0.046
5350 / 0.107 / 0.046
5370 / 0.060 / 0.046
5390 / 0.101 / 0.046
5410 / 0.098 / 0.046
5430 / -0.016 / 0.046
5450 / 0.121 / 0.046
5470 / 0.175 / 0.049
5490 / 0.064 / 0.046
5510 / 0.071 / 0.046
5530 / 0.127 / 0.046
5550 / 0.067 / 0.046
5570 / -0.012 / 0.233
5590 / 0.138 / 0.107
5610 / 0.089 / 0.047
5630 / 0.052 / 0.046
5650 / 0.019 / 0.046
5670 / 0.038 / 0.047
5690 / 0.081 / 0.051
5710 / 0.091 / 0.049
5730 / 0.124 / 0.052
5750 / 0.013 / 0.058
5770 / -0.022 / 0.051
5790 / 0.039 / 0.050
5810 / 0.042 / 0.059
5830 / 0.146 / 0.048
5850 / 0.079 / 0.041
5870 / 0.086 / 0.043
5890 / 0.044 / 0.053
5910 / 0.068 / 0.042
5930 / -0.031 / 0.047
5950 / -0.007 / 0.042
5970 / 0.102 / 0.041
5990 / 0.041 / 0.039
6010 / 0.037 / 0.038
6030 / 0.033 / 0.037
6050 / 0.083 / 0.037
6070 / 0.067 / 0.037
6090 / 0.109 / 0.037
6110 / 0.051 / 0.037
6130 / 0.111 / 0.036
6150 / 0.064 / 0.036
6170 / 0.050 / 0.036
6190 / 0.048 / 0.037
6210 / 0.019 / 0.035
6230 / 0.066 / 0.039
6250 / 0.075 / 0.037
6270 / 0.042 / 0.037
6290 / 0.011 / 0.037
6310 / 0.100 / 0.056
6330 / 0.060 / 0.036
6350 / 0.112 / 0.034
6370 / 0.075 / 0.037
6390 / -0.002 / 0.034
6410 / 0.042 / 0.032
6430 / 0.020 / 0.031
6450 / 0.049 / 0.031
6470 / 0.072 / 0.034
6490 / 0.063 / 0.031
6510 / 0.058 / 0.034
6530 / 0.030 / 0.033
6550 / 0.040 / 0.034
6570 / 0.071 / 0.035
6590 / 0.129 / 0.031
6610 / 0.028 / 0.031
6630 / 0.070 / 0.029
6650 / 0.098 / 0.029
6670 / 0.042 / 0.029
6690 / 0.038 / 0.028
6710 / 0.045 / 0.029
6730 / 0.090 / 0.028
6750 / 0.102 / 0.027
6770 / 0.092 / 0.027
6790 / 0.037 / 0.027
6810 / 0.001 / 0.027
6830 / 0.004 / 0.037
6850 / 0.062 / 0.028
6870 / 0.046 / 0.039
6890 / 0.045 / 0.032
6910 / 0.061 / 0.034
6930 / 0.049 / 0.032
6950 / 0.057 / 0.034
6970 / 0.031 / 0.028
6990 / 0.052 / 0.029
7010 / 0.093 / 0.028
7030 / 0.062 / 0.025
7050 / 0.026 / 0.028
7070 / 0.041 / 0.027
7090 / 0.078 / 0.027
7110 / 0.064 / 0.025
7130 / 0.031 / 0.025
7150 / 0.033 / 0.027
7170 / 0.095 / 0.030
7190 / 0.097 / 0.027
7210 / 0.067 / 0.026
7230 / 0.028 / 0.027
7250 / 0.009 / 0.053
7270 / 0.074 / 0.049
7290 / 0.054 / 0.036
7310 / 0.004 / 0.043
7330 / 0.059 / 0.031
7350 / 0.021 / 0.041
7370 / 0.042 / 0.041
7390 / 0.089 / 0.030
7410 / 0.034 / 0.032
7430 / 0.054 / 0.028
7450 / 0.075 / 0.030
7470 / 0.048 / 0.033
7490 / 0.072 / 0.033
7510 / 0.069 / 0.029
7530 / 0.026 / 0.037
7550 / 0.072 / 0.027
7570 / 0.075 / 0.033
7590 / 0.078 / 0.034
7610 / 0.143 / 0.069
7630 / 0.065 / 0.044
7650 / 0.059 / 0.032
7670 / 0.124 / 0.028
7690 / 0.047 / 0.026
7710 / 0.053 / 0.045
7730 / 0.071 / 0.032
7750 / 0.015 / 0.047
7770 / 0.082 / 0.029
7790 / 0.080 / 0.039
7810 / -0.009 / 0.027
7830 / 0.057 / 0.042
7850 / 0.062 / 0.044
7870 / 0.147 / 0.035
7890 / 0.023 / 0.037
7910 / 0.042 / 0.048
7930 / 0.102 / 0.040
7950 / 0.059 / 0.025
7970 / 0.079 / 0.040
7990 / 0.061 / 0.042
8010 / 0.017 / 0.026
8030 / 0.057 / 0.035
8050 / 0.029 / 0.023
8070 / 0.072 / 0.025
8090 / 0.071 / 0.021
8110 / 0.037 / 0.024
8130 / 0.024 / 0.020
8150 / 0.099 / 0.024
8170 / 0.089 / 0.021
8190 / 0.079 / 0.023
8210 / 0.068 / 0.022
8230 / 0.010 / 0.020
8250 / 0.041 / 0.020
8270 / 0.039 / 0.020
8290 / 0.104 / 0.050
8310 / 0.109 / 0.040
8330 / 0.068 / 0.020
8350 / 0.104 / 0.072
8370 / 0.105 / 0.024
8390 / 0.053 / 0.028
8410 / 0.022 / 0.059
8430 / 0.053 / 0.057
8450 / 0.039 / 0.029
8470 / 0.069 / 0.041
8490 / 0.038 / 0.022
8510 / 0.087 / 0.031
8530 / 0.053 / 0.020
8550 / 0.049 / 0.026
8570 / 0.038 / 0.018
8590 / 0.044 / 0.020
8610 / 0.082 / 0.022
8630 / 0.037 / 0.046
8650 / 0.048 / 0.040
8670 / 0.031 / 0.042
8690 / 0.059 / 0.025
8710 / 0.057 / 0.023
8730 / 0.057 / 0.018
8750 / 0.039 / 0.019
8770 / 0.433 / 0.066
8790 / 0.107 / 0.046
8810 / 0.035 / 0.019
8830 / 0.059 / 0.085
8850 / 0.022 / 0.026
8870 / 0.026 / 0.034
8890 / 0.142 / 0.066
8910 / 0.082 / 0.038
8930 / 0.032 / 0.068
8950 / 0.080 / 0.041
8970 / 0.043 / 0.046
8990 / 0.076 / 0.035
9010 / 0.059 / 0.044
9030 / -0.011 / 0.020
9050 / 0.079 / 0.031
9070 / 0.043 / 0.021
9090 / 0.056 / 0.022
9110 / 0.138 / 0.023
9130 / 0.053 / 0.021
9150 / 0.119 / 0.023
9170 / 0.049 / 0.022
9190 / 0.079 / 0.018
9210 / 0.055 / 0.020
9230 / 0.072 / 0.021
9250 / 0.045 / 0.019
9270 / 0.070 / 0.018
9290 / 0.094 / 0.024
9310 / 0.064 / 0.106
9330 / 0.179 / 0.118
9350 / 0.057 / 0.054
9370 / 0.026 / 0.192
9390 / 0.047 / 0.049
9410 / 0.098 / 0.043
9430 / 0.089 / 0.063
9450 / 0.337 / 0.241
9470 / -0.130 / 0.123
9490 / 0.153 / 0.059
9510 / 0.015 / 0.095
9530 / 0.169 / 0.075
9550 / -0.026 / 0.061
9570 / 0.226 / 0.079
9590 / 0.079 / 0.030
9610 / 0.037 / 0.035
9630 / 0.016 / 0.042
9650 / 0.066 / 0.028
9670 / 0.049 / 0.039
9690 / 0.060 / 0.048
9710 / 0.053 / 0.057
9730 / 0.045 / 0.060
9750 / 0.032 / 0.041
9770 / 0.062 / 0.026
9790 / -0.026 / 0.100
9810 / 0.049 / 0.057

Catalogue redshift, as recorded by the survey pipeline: 1.352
